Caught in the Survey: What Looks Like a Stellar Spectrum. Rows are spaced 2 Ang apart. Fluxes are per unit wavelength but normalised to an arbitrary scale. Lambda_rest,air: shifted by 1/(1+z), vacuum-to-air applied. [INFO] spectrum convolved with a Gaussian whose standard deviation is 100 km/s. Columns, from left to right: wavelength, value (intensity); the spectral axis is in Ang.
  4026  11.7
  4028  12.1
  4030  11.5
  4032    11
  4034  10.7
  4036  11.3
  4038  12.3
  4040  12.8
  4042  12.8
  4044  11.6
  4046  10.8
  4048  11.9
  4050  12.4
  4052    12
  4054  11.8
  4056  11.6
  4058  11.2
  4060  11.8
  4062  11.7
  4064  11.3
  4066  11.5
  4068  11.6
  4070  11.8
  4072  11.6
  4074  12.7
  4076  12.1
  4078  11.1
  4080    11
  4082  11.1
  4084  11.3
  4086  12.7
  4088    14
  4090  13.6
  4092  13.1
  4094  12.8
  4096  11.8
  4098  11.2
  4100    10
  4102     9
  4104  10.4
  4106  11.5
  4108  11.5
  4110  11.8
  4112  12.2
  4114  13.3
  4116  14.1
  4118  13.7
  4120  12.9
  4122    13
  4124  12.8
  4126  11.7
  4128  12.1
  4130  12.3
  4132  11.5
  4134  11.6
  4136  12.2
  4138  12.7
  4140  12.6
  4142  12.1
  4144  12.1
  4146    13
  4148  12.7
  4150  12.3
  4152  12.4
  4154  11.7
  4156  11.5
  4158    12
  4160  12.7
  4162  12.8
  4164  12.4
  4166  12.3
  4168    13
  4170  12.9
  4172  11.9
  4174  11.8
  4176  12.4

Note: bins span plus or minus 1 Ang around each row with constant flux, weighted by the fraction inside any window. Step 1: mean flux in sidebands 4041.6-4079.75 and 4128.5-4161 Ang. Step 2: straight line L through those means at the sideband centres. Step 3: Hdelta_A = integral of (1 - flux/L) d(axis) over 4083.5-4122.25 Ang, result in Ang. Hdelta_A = -0.7 Ang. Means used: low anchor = 11.7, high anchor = 12.2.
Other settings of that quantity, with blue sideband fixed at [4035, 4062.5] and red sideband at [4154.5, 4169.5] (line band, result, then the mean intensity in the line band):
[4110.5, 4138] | -0.8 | 12.6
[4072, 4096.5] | -0.5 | 12.3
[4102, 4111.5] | 0.8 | 11.1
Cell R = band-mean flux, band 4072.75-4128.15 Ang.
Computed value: 12.1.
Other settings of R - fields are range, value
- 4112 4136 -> 12.6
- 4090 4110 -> 11.4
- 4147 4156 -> 12.2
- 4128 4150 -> 12.3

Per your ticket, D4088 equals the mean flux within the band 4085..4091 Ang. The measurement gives 13.4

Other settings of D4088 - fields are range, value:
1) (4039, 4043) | 12.8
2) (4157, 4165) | 12.5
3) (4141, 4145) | 12.1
